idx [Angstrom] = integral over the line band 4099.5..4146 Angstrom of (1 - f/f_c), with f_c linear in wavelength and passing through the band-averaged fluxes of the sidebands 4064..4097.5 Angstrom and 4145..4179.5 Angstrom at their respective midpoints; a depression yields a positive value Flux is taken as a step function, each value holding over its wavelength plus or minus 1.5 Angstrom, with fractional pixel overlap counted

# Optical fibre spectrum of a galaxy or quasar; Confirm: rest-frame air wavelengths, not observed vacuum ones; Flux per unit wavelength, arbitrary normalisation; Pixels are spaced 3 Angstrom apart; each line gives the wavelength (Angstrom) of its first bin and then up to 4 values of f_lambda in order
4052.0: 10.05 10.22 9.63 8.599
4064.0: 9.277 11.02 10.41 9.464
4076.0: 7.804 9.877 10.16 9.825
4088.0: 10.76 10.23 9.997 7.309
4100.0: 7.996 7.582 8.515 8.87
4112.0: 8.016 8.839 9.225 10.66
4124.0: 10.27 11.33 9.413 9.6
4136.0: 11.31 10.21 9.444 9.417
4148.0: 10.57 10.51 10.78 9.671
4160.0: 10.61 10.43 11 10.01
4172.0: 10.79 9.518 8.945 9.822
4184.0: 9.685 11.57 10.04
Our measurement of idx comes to 2.6 Angstrom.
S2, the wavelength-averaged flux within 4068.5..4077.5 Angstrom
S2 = 9.23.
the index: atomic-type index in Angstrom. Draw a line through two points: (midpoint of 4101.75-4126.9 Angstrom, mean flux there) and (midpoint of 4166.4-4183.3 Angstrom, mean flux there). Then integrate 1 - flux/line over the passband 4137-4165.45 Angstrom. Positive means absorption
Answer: -1.9 Angstrom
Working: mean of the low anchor 9.14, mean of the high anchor 9.89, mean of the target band 10.2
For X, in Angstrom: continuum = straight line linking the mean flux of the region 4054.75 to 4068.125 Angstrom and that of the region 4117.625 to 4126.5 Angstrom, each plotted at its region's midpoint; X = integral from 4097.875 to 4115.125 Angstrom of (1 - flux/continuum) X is 3.3 Angstrom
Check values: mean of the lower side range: 9.67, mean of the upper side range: 10.3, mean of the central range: 8.22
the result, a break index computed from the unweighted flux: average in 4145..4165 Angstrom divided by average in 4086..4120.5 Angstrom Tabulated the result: 1.2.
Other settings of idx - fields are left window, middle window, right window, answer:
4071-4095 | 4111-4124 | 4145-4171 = 0.91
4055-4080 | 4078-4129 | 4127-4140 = 2.88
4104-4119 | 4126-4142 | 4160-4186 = -1.90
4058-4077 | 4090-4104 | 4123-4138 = 1.83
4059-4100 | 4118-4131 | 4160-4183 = -0.67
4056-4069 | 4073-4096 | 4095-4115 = -2.21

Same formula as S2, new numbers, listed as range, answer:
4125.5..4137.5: 10.4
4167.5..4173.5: 10.4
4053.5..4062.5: 9.48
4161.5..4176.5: 10.3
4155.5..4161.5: 10.1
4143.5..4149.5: 9.99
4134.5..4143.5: 10.3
